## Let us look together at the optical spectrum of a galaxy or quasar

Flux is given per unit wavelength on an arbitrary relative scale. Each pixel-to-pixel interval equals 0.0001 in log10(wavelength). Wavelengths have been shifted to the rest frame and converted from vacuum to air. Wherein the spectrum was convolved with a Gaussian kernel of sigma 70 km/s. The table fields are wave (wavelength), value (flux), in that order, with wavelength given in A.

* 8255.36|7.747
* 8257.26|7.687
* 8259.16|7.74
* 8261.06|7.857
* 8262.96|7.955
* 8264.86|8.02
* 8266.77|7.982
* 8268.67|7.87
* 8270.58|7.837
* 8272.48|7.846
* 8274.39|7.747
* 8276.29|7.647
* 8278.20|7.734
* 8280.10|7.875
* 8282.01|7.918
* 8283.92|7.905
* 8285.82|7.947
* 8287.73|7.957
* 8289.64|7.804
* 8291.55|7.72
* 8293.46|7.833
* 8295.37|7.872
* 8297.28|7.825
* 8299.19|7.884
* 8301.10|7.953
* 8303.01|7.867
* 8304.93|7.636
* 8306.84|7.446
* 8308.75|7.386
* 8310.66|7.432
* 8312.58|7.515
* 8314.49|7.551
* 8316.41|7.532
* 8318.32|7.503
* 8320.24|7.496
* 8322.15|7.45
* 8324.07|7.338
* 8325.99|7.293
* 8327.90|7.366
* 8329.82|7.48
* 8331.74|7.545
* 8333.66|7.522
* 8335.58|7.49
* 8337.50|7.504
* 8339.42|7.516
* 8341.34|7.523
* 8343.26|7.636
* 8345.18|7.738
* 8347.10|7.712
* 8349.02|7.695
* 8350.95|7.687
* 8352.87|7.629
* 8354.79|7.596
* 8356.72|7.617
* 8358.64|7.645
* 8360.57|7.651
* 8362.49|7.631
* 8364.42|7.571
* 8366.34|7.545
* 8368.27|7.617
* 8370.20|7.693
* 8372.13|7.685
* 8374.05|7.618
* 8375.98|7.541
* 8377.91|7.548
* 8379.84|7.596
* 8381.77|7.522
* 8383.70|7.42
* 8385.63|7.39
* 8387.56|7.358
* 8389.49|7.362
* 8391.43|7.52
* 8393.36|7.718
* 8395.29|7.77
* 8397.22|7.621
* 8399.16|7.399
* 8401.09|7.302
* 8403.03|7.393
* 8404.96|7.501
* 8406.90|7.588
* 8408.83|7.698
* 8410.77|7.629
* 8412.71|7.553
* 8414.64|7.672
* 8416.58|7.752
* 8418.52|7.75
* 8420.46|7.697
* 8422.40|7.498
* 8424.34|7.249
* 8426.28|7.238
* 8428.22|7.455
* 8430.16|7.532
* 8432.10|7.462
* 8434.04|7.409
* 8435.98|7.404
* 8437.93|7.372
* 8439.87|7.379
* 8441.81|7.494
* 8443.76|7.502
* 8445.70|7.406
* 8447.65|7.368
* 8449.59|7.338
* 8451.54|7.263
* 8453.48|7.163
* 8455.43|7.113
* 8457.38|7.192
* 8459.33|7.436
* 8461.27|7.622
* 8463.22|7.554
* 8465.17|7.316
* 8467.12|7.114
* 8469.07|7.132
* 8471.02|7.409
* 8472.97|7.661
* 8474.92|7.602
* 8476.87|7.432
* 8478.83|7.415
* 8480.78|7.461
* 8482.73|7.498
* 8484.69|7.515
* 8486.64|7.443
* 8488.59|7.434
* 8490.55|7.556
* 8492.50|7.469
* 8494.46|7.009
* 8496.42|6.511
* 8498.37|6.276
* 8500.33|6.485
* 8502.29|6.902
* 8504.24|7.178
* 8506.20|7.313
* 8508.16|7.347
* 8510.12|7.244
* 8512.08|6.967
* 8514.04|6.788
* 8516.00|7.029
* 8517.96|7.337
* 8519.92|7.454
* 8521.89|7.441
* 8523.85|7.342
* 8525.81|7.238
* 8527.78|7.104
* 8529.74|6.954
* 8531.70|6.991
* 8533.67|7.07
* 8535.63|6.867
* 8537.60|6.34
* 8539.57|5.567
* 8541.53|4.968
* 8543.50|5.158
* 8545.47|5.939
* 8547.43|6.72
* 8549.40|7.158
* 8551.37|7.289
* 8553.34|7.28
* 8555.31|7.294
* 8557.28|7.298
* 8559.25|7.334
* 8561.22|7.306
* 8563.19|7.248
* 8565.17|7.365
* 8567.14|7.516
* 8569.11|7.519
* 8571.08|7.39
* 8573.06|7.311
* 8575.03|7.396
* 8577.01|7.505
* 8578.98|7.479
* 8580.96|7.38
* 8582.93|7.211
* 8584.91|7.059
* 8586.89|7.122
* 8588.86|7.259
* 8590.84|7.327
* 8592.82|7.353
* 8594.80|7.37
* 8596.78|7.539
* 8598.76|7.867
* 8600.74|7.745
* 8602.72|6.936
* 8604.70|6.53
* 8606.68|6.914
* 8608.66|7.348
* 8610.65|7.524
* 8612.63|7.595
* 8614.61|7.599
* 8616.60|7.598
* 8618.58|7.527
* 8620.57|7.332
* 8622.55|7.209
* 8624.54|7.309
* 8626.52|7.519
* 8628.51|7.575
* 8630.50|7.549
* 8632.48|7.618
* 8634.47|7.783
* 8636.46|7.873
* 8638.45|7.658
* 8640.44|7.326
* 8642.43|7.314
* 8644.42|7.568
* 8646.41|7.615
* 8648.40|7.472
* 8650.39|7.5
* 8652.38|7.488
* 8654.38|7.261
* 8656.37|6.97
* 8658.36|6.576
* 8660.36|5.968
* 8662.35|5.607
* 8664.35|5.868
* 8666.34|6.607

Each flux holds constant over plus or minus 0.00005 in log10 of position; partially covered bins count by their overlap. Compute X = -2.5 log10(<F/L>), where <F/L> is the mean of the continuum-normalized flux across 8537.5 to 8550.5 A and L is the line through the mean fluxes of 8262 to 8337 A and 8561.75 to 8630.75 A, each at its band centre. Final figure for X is 0.237 mag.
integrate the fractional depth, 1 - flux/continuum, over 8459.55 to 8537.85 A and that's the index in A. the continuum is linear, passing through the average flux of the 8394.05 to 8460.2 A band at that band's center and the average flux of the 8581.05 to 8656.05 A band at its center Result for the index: 2.49 A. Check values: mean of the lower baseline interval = 7.46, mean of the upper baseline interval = 7.41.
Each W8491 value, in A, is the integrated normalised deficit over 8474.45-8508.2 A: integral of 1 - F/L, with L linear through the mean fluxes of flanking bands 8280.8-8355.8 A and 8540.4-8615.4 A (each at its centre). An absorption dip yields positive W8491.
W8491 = 0.5 A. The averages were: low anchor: 7.63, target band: 7.2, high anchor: 7.16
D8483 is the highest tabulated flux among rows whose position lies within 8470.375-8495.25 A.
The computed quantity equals 7.661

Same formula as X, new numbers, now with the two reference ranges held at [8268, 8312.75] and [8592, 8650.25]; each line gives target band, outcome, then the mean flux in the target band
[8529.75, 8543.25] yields 0.20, 6.28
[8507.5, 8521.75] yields 0.06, 7.18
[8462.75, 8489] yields 0.02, 7.43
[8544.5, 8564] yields 0.06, 7.09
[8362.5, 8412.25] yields 0.02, 7.55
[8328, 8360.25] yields 0.02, 7.59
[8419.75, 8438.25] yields 0.03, 7.43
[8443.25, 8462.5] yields 0.04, 7.34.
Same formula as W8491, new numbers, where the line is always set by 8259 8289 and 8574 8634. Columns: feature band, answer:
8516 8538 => 1.1 A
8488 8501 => 1.0 A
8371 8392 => 0.6 A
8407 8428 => 0.2 A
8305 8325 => 0.9 A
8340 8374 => 0.5 A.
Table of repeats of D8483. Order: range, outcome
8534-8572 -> 7.519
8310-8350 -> 7.738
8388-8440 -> 7.77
